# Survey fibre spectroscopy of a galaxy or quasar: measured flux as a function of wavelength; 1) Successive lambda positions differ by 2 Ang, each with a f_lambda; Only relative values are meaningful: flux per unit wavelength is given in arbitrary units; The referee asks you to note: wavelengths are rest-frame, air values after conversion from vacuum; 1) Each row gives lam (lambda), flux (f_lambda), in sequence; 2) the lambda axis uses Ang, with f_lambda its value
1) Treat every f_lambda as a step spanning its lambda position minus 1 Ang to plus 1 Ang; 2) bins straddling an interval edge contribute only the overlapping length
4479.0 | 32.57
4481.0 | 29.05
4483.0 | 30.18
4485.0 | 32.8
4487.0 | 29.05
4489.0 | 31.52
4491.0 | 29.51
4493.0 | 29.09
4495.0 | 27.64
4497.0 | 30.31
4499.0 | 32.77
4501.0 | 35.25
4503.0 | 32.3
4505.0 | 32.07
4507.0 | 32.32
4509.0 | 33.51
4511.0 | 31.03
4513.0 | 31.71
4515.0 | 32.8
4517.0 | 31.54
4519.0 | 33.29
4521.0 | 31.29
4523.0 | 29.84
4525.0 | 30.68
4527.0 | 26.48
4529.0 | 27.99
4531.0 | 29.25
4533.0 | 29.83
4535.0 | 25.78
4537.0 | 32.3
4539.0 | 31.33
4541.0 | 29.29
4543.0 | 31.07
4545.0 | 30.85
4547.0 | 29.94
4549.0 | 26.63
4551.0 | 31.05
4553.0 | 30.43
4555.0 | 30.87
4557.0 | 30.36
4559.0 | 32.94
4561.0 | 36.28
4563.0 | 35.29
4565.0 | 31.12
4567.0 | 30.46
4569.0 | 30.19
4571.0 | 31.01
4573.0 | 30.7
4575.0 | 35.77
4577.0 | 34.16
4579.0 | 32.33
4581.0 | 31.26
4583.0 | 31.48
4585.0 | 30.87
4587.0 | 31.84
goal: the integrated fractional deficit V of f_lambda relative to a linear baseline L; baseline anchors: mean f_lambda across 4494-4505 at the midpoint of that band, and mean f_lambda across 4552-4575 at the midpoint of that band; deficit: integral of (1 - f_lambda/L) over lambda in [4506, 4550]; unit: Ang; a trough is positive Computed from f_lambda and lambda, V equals 2.0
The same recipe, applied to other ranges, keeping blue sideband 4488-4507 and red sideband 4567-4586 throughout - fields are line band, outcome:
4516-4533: 0.77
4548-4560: 0.50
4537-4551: 0.67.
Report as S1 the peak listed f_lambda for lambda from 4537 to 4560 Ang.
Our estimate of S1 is 32.94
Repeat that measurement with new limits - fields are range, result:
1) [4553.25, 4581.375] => 36.28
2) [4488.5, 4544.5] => 35.25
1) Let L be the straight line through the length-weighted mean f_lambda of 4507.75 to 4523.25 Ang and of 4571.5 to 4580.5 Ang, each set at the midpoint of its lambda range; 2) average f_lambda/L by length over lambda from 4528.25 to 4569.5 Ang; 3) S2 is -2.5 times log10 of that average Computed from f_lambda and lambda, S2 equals 0.07 mag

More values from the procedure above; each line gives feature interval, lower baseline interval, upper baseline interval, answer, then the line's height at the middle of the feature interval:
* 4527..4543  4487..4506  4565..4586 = 0.07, 31.4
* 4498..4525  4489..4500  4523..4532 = -0.10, 29.4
